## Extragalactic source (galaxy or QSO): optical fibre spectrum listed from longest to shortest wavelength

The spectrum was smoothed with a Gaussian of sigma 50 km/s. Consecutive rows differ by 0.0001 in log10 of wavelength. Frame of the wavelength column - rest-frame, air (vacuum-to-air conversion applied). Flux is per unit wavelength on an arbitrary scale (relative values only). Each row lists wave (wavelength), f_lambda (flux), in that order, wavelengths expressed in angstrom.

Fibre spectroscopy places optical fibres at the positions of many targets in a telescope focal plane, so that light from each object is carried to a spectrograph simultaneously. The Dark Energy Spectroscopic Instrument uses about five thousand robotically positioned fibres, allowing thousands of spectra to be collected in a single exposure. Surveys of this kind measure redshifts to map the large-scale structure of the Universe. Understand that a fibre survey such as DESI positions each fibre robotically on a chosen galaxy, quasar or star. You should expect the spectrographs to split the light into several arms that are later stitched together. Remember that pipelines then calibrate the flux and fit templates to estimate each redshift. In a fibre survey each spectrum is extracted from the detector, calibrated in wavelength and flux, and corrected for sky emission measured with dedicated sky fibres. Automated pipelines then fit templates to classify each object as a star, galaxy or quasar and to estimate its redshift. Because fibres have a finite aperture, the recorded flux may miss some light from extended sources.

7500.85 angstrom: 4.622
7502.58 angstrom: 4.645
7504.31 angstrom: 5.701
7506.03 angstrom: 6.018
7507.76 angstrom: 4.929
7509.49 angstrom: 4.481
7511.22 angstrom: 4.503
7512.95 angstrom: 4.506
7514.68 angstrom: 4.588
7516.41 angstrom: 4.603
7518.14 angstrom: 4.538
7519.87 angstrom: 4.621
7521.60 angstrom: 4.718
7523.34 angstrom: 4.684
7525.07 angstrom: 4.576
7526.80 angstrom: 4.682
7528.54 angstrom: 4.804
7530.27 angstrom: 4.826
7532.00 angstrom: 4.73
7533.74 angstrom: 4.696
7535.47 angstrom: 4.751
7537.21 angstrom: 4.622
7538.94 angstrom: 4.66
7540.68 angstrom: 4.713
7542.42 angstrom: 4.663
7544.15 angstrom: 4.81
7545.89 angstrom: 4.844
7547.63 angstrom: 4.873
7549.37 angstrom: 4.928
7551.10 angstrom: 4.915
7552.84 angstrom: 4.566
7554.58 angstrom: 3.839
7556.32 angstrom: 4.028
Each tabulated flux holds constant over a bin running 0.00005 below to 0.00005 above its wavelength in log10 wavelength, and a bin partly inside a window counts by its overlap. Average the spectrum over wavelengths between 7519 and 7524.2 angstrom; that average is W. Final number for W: 4.67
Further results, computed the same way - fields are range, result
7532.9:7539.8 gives 4.69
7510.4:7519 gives 4.55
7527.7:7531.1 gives 4.82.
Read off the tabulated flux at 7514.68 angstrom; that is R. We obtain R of 4.588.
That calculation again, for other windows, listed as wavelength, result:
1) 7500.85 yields 4.622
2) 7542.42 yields 4.663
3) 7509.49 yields 4.481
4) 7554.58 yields 3.839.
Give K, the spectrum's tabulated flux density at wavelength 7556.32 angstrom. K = 4.028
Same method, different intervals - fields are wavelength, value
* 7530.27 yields 4.826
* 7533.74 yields 4.696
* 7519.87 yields 4.621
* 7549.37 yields 4.928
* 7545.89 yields 4.844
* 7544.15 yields 4.81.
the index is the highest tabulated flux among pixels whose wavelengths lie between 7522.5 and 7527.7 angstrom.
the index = 4.684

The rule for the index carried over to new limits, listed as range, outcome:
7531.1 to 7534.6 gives 4.73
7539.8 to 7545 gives 4.81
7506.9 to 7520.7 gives 4.929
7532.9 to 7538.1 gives 4.751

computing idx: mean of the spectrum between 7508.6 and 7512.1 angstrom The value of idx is 4.49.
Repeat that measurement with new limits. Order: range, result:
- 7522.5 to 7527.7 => 4.65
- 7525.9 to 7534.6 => 4.75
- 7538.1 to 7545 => 4.71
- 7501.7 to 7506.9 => 5.45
